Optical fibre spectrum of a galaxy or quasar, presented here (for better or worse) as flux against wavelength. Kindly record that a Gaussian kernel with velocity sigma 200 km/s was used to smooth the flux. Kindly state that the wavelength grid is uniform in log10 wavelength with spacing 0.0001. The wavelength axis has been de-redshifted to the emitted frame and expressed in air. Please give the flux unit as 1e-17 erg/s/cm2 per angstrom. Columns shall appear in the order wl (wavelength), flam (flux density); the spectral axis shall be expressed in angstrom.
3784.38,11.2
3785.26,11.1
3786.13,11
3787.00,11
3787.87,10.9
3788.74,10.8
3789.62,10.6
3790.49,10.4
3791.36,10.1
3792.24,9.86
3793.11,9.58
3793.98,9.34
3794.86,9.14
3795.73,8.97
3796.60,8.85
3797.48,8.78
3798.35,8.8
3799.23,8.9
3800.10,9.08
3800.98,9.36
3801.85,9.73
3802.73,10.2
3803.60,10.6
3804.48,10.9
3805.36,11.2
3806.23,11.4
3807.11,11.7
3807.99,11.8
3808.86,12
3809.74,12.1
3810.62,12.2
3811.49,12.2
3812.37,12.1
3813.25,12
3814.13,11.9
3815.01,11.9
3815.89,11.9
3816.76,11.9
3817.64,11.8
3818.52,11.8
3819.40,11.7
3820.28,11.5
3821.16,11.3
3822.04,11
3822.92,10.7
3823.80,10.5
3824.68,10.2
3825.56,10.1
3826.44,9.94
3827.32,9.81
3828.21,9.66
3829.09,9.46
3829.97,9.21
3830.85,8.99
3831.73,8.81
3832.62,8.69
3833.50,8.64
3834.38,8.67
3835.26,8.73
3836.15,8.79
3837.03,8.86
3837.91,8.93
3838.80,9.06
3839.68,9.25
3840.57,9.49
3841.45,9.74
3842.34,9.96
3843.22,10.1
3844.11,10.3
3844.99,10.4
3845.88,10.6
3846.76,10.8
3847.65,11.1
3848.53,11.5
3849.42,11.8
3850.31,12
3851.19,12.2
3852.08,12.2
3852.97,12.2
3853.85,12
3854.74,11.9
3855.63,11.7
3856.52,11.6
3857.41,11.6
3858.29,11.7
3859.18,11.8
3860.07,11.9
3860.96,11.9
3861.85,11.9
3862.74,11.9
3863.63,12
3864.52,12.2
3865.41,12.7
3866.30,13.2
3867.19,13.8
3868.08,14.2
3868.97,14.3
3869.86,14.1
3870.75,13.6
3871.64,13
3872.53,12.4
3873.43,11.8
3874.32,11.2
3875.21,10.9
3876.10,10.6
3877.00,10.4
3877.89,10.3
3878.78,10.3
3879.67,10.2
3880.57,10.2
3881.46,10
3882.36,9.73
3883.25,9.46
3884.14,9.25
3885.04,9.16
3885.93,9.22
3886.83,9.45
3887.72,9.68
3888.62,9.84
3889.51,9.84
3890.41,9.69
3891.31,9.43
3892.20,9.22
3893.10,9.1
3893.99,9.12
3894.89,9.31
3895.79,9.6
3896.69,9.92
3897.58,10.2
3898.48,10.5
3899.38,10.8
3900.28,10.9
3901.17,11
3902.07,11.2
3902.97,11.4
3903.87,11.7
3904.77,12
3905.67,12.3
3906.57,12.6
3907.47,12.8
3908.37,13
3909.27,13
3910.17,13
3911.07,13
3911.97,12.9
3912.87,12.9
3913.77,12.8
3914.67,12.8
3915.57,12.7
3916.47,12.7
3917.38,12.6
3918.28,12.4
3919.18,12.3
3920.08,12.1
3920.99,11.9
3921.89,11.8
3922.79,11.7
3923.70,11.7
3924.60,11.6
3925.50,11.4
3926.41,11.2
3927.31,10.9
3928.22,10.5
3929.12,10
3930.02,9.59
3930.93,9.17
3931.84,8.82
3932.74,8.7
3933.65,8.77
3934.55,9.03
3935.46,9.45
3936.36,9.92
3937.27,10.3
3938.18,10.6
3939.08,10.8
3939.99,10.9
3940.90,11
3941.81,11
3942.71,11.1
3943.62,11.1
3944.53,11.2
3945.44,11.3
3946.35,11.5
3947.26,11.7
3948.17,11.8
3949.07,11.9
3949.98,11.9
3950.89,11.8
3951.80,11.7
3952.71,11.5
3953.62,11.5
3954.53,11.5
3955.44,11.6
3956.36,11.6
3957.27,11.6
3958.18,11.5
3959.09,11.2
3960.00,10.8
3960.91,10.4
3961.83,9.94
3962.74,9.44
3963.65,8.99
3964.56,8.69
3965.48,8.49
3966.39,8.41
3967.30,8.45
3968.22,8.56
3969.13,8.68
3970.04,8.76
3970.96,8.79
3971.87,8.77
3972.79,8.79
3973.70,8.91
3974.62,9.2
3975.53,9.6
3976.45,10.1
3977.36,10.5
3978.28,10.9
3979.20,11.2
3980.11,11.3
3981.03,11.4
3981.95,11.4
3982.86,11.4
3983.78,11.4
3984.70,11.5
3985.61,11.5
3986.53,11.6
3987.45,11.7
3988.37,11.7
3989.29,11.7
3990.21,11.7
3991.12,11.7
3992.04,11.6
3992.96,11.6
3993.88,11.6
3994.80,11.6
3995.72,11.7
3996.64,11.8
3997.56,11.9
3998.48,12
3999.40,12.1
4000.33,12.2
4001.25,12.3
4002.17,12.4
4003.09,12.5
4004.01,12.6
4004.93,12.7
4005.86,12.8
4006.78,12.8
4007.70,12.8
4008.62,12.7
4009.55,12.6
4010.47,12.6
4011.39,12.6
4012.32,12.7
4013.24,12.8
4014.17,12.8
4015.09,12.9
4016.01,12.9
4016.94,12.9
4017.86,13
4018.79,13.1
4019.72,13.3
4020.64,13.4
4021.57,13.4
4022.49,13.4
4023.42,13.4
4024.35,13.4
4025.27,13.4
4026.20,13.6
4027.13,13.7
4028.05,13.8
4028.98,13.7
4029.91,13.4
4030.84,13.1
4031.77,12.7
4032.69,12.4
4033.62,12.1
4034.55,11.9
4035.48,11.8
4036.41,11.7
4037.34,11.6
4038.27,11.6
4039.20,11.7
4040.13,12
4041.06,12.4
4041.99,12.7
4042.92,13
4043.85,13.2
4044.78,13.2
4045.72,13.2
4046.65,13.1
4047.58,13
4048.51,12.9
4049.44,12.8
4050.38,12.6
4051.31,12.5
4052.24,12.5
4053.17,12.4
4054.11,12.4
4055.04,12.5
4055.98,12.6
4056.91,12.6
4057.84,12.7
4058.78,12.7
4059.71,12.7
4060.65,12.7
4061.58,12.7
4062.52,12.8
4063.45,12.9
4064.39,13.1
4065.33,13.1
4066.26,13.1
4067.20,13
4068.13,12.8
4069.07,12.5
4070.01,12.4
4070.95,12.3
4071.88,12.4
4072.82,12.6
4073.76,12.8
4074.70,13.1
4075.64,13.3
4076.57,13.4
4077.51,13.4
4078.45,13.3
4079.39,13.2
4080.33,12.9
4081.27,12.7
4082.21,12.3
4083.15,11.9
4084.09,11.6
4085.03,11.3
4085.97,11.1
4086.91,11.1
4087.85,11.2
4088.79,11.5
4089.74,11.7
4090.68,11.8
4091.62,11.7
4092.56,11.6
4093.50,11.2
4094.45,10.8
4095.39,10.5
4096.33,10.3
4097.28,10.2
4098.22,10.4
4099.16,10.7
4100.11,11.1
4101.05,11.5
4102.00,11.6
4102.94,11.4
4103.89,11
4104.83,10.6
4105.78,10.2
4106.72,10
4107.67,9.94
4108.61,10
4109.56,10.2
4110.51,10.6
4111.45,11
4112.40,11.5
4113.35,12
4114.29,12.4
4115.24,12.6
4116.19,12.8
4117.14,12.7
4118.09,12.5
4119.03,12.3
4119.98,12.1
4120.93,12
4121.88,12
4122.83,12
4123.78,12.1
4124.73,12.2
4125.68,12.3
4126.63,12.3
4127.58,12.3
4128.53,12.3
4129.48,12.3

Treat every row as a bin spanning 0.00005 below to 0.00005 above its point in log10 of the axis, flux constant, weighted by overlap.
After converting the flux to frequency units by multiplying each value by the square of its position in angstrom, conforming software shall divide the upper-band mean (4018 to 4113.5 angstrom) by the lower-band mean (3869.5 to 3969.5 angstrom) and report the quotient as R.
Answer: 1.2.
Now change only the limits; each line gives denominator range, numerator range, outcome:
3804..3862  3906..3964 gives 1.10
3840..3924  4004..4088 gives 1.21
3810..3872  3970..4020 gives 1.13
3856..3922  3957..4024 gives 1.05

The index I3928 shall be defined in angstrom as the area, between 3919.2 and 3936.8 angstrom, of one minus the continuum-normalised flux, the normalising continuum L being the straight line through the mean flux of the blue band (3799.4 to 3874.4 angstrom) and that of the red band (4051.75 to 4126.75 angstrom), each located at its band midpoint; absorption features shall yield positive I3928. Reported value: 1.4 angstrom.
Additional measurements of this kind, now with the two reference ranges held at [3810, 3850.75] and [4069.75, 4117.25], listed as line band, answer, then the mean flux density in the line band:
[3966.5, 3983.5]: 2.0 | 9.81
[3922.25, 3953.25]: 0.5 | 10.8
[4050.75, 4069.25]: -2.0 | 12.7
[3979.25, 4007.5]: -1.8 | 11.9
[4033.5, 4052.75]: -1.8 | 12.5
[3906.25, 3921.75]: -2.6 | 12.7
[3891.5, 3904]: 0.6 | 10.2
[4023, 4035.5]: -1.9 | 13.1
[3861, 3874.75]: -2.8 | 12.8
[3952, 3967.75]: 1.0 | 10.4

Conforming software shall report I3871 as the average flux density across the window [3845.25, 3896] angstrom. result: 11.2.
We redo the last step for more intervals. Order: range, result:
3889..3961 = 11.2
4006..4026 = 13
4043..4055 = 12.8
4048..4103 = 12.2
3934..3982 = 10.4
